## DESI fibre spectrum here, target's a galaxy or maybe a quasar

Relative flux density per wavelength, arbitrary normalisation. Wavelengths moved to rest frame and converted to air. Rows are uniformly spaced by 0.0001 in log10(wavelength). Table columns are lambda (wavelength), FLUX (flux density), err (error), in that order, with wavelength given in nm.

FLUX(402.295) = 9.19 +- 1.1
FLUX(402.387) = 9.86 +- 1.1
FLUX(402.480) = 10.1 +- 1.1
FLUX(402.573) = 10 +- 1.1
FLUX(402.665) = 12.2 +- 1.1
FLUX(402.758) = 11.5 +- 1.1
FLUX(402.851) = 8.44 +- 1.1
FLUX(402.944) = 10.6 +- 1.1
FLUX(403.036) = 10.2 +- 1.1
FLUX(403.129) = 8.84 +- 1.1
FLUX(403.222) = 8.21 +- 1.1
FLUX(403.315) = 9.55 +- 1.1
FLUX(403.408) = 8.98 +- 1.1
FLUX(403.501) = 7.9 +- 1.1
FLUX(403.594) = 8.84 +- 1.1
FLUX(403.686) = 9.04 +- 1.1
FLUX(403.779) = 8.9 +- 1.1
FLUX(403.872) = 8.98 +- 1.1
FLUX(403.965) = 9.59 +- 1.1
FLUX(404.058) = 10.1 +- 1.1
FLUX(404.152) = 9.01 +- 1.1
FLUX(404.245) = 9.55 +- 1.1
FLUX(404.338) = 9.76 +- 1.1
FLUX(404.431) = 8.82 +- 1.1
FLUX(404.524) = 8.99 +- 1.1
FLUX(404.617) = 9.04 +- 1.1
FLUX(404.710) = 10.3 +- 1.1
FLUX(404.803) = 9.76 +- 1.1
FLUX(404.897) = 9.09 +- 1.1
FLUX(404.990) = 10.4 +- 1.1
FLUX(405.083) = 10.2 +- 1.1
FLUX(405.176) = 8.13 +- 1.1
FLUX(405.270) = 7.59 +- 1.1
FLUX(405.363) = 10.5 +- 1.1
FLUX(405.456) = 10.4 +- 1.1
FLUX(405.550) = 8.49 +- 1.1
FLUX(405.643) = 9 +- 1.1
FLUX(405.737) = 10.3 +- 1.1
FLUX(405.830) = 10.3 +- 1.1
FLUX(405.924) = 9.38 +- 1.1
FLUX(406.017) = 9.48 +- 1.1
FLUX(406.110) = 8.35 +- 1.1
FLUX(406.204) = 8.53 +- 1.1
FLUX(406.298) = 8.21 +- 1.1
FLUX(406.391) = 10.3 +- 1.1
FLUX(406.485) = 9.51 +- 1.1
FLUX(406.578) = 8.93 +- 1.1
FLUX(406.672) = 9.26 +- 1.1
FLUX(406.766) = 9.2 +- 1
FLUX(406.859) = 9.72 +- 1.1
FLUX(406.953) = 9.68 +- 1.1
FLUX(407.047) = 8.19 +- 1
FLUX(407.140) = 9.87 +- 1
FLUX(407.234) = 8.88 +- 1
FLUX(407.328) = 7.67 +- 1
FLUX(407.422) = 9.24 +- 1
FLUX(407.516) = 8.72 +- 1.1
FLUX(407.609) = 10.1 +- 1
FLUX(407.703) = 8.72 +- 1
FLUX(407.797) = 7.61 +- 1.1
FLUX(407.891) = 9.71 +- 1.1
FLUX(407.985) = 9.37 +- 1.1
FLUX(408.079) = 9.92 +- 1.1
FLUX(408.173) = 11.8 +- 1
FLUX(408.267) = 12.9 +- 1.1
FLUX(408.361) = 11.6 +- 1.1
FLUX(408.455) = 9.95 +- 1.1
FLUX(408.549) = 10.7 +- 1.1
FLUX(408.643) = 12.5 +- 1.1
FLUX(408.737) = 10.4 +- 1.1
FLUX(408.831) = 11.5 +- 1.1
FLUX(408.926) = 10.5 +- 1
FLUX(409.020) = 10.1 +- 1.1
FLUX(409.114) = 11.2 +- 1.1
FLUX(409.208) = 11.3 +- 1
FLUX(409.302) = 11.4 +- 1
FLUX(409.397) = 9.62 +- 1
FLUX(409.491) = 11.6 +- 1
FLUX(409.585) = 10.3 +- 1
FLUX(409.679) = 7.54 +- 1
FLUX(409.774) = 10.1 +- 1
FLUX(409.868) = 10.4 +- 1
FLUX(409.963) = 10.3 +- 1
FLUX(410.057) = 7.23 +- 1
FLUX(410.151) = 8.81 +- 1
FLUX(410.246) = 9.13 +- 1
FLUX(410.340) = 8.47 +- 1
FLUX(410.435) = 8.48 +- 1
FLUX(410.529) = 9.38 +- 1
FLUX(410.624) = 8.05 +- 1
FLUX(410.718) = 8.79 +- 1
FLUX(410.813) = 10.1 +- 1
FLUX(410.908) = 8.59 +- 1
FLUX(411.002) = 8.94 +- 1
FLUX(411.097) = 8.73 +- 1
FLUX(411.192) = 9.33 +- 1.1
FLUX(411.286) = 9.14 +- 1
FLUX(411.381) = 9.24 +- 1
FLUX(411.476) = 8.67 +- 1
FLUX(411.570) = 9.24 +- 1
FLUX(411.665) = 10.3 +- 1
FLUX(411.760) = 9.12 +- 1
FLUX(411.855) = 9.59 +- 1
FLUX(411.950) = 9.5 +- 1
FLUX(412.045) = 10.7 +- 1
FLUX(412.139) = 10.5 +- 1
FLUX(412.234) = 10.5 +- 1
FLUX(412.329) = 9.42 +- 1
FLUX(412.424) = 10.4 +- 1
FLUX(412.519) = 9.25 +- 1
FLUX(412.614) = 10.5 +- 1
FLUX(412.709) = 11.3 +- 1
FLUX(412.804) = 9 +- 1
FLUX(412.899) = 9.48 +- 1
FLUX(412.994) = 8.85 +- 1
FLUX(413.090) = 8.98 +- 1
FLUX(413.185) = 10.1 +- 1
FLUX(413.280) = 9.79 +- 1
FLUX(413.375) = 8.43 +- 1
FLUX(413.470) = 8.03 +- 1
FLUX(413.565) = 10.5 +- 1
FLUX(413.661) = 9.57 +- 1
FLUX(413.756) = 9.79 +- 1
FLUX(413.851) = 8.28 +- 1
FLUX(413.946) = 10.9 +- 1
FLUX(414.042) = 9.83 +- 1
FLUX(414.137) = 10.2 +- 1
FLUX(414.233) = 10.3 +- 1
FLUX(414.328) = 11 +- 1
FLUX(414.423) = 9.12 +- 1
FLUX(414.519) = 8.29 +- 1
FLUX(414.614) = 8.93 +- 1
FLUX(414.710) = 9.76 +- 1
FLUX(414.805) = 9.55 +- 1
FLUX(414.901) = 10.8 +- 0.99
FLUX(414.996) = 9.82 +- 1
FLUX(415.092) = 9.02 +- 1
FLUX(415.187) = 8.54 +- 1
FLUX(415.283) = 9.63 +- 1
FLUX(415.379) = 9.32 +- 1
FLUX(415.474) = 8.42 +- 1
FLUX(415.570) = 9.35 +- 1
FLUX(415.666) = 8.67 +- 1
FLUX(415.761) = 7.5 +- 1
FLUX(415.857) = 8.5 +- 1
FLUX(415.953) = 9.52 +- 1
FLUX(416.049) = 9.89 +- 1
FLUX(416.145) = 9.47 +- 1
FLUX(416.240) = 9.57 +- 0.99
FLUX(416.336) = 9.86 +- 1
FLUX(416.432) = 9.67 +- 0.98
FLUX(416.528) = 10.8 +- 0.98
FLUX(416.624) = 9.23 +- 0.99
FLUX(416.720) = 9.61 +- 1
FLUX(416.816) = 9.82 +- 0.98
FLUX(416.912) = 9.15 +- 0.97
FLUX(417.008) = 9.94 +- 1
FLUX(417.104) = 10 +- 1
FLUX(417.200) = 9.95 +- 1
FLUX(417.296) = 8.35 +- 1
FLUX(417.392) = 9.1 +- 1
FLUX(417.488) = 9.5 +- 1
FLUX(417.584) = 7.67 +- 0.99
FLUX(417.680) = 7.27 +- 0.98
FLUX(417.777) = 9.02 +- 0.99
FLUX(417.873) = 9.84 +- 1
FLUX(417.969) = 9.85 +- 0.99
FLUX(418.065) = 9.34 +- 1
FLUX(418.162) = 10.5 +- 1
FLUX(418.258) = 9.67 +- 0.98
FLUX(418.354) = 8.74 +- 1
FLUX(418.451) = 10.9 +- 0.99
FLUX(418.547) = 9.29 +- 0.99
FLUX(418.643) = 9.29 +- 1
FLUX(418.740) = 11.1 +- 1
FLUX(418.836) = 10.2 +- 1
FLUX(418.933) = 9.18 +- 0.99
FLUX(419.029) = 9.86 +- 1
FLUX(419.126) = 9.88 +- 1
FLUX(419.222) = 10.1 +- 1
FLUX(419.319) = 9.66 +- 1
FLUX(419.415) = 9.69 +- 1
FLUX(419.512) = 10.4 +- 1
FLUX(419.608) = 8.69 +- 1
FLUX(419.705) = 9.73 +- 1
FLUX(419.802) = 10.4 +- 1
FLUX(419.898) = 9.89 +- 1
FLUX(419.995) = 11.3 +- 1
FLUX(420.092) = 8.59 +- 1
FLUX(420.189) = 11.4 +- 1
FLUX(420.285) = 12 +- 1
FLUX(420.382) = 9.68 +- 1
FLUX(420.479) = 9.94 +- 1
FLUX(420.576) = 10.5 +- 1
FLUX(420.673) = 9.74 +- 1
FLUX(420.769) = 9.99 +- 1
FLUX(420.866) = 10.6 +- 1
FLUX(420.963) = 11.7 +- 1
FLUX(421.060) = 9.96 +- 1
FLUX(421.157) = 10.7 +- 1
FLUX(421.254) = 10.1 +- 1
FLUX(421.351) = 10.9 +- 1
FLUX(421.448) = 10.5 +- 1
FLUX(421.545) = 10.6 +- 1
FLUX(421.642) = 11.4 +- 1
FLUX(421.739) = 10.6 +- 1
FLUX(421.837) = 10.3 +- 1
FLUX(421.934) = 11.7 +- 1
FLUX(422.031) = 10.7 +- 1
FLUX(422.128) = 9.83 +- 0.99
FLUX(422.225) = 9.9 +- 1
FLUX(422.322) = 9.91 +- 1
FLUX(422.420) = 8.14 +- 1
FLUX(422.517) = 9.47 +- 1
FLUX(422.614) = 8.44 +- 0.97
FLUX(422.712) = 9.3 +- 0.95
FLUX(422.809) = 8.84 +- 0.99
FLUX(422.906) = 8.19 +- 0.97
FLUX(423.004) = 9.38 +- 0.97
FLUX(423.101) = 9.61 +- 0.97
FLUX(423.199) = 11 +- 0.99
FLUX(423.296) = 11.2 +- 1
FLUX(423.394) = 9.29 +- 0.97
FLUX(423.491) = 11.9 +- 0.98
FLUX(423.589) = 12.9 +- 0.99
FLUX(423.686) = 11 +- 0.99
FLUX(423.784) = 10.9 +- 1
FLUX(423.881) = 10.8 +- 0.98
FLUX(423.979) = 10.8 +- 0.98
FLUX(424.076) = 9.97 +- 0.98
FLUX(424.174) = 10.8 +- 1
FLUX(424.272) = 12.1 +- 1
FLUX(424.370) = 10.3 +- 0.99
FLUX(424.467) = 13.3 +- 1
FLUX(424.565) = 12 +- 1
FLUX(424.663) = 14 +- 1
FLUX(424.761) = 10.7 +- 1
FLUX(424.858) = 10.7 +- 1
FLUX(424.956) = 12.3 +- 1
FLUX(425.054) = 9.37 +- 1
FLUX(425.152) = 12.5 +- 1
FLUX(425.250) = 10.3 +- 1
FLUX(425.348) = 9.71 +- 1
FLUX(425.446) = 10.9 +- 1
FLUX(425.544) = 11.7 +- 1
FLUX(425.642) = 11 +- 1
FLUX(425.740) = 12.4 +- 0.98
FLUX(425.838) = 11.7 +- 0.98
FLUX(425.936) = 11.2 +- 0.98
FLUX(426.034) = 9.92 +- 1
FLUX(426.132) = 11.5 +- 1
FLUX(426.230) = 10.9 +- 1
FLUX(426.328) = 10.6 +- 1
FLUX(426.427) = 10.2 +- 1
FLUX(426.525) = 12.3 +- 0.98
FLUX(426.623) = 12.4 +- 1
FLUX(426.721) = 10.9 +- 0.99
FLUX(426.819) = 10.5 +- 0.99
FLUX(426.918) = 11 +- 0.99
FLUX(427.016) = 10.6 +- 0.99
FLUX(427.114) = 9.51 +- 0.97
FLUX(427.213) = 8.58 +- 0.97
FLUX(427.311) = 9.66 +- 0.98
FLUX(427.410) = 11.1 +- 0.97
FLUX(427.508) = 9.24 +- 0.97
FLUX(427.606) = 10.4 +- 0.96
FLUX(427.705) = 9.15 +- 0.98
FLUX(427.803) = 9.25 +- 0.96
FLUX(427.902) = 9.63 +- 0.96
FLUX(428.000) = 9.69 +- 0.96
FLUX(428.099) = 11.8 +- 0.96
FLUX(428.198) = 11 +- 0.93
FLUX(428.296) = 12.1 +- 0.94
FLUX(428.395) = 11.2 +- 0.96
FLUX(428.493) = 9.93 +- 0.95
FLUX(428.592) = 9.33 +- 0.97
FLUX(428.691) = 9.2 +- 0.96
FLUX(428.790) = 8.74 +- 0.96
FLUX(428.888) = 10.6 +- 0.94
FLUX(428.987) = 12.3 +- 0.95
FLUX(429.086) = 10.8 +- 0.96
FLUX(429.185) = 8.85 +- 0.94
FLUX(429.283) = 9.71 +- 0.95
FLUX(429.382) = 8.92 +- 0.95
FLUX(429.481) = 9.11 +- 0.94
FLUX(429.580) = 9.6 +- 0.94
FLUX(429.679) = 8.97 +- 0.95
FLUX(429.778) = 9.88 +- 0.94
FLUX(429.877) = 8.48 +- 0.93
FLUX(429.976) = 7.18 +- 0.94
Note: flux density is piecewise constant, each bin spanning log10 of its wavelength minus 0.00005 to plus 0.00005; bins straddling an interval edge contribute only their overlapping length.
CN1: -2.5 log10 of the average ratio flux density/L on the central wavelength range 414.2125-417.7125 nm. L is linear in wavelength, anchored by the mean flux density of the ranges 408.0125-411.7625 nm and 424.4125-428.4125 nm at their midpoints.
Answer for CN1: 0.103 mag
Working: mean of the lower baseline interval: 9.89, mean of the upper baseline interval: 10.9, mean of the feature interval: 9.33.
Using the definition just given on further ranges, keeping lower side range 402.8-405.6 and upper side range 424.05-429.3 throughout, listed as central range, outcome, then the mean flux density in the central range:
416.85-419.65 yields 0.07 mag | 9.53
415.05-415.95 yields 0.14 mag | 8.81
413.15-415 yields 0.03 mag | 9.65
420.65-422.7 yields 0.02 mag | 10.2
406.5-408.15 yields 0.04 mag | 9.15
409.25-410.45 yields 0.01 mag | 9.52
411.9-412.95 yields -0.03 mag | 10.1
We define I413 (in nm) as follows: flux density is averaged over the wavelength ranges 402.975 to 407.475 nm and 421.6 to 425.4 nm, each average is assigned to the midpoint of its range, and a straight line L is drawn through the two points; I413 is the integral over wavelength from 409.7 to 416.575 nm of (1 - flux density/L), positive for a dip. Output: 0.28 nm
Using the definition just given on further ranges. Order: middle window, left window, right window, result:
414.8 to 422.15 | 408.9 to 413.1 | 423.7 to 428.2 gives 0.300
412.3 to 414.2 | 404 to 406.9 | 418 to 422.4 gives 0.032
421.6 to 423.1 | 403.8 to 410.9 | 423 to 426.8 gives 0.165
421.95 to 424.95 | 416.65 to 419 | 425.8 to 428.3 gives -0.125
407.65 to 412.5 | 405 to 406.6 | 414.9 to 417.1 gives -0.256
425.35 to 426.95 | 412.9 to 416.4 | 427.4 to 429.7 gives -0.200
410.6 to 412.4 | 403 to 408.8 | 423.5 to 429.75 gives 0.070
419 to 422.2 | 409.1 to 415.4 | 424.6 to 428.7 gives -0.029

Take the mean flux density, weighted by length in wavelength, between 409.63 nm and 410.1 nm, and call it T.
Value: 9.13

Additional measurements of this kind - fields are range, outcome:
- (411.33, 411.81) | 9.31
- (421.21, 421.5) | 10.5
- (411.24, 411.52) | 9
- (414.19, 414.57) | 9.68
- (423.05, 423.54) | 10.6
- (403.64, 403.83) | 8.99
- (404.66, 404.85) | 10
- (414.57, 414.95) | 9.77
